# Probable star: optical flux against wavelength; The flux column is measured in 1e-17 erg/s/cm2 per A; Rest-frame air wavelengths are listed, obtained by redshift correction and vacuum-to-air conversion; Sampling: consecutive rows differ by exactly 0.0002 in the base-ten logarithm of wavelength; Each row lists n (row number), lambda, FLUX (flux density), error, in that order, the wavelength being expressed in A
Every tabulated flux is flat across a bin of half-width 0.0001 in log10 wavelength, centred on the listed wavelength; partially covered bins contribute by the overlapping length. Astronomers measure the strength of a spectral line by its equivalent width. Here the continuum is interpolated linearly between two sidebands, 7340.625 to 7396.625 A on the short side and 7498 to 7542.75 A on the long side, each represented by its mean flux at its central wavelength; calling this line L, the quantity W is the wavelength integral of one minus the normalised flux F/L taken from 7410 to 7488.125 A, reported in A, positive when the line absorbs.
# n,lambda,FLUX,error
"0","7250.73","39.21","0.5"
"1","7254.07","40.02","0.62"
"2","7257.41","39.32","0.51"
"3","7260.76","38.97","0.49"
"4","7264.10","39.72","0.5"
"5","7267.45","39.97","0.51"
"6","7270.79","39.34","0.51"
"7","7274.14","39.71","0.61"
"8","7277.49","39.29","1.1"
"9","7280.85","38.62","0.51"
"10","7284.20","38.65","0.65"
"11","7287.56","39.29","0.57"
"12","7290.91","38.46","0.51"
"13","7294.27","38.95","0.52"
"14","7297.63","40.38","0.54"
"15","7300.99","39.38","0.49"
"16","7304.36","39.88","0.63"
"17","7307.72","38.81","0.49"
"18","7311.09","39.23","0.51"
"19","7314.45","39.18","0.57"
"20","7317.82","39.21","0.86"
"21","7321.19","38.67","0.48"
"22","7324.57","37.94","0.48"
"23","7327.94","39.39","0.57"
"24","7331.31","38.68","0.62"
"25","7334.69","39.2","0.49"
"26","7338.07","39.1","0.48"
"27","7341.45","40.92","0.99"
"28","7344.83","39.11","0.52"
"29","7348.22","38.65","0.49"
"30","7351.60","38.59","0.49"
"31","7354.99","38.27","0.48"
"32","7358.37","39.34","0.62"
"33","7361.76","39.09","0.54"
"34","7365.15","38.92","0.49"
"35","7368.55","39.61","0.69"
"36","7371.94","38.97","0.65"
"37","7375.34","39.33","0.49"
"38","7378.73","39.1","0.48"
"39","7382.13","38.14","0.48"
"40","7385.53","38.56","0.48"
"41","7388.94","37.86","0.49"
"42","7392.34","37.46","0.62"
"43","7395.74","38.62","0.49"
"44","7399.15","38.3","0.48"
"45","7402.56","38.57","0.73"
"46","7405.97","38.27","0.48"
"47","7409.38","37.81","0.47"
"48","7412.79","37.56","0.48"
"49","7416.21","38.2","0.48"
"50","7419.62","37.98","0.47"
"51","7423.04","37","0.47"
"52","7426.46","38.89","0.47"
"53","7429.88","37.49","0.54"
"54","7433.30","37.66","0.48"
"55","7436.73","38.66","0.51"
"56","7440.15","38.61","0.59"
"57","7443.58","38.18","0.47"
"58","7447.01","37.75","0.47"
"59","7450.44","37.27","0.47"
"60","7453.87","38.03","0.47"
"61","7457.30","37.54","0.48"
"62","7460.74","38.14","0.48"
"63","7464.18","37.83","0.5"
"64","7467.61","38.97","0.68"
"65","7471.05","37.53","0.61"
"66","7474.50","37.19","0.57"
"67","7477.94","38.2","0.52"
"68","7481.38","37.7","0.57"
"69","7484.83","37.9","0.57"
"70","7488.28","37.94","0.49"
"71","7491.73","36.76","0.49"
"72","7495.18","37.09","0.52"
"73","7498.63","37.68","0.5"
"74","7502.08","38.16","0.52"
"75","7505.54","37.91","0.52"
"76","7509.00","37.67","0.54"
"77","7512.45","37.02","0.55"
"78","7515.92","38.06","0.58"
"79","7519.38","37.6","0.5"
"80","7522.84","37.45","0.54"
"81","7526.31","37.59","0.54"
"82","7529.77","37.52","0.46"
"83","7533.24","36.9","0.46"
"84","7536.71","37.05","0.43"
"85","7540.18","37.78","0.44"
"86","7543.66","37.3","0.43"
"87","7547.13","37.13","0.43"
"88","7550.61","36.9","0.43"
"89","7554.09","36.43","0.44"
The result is 0.48 A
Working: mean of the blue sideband 38.8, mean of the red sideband 37.6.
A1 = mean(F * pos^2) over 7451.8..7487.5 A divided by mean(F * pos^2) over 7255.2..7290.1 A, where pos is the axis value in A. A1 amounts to 1.02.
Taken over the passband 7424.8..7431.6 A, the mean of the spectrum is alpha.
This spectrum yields 38.2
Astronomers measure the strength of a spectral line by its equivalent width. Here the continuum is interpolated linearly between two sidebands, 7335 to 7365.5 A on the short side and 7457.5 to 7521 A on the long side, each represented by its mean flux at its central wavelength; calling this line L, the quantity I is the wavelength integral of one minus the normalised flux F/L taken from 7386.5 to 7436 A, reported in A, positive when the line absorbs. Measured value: 0.7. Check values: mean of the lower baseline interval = 39.1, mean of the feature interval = 38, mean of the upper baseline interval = 37.7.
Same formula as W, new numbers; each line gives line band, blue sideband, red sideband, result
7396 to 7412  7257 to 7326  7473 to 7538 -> 0.0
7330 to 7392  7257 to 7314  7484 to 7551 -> -0.4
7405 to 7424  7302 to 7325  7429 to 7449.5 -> 0.2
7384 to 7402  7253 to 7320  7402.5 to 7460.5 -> 0.1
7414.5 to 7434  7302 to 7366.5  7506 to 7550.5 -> 0.2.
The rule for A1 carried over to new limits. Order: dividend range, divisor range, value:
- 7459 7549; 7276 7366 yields 1.01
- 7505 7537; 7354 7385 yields 1.00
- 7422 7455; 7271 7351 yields 1.00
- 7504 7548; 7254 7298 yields 1.02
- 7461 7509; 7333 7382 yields 1.00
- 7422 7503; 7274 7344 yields 1.01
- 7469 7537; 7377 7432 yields 1.01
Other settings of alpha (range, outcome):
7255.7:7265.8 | 39.3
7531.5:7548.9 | 37.2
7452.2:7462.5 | 37.9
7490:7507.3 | 37.5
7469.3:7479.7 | 37.6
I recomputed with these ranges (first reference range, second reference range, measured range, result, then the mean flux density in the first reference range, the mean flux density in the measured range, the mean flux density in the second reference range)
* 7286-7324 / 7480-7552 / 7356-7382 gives -0.3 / 39.2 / 39.1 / 37.5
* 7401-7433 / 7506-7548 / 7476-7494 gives 0.0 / 38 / 37.7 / 37.4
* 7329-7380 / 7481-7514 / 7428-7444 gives 0.1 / 39.1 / 38.1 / 37.6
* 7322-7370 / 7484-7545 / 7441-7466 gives 0.1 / 39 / 37.9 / 37.5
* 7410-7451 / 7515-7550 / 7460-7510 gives -0.1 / 38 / 37.8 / 37.4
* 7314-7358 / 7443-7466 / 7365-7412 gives 0.0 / 39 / 38.5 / 37.8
